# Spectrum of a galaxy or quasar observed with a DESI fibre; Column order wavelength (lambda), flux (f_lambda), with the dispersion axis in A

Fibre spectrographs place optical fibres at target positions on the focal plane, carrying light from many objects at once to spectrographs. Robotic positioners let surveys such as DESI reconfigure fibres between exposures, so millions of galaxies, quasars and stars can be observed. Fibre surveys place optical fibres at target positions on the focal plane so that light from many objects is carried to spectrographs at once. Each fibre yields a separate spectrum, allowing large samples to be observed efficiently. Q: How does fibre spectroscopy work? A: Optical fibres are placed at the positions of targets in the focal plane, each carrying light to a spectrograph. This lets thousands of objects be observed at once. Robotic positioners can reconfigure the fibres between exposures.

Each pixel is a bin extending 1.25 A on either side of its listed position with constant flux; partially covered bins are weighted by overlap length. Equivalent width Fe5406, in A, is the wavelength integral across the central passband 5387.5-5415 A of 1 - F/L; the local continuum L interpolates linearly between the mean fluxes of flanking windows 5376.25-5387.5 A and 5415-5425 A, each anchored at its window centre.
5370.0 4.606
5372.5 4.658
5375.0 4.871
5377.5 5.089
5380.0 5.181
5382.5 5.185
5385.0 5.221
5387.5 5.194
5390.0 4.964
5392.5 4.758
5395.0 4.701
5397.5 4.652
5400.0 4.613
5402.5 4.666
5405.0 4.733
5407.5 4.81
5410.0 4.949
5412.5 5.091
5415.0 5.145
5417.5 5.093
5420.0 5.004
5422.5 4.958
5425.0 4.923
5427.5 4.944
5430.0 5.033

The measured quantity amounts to 1.44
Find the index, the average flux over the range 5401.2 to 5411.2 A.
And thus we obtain 4.79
